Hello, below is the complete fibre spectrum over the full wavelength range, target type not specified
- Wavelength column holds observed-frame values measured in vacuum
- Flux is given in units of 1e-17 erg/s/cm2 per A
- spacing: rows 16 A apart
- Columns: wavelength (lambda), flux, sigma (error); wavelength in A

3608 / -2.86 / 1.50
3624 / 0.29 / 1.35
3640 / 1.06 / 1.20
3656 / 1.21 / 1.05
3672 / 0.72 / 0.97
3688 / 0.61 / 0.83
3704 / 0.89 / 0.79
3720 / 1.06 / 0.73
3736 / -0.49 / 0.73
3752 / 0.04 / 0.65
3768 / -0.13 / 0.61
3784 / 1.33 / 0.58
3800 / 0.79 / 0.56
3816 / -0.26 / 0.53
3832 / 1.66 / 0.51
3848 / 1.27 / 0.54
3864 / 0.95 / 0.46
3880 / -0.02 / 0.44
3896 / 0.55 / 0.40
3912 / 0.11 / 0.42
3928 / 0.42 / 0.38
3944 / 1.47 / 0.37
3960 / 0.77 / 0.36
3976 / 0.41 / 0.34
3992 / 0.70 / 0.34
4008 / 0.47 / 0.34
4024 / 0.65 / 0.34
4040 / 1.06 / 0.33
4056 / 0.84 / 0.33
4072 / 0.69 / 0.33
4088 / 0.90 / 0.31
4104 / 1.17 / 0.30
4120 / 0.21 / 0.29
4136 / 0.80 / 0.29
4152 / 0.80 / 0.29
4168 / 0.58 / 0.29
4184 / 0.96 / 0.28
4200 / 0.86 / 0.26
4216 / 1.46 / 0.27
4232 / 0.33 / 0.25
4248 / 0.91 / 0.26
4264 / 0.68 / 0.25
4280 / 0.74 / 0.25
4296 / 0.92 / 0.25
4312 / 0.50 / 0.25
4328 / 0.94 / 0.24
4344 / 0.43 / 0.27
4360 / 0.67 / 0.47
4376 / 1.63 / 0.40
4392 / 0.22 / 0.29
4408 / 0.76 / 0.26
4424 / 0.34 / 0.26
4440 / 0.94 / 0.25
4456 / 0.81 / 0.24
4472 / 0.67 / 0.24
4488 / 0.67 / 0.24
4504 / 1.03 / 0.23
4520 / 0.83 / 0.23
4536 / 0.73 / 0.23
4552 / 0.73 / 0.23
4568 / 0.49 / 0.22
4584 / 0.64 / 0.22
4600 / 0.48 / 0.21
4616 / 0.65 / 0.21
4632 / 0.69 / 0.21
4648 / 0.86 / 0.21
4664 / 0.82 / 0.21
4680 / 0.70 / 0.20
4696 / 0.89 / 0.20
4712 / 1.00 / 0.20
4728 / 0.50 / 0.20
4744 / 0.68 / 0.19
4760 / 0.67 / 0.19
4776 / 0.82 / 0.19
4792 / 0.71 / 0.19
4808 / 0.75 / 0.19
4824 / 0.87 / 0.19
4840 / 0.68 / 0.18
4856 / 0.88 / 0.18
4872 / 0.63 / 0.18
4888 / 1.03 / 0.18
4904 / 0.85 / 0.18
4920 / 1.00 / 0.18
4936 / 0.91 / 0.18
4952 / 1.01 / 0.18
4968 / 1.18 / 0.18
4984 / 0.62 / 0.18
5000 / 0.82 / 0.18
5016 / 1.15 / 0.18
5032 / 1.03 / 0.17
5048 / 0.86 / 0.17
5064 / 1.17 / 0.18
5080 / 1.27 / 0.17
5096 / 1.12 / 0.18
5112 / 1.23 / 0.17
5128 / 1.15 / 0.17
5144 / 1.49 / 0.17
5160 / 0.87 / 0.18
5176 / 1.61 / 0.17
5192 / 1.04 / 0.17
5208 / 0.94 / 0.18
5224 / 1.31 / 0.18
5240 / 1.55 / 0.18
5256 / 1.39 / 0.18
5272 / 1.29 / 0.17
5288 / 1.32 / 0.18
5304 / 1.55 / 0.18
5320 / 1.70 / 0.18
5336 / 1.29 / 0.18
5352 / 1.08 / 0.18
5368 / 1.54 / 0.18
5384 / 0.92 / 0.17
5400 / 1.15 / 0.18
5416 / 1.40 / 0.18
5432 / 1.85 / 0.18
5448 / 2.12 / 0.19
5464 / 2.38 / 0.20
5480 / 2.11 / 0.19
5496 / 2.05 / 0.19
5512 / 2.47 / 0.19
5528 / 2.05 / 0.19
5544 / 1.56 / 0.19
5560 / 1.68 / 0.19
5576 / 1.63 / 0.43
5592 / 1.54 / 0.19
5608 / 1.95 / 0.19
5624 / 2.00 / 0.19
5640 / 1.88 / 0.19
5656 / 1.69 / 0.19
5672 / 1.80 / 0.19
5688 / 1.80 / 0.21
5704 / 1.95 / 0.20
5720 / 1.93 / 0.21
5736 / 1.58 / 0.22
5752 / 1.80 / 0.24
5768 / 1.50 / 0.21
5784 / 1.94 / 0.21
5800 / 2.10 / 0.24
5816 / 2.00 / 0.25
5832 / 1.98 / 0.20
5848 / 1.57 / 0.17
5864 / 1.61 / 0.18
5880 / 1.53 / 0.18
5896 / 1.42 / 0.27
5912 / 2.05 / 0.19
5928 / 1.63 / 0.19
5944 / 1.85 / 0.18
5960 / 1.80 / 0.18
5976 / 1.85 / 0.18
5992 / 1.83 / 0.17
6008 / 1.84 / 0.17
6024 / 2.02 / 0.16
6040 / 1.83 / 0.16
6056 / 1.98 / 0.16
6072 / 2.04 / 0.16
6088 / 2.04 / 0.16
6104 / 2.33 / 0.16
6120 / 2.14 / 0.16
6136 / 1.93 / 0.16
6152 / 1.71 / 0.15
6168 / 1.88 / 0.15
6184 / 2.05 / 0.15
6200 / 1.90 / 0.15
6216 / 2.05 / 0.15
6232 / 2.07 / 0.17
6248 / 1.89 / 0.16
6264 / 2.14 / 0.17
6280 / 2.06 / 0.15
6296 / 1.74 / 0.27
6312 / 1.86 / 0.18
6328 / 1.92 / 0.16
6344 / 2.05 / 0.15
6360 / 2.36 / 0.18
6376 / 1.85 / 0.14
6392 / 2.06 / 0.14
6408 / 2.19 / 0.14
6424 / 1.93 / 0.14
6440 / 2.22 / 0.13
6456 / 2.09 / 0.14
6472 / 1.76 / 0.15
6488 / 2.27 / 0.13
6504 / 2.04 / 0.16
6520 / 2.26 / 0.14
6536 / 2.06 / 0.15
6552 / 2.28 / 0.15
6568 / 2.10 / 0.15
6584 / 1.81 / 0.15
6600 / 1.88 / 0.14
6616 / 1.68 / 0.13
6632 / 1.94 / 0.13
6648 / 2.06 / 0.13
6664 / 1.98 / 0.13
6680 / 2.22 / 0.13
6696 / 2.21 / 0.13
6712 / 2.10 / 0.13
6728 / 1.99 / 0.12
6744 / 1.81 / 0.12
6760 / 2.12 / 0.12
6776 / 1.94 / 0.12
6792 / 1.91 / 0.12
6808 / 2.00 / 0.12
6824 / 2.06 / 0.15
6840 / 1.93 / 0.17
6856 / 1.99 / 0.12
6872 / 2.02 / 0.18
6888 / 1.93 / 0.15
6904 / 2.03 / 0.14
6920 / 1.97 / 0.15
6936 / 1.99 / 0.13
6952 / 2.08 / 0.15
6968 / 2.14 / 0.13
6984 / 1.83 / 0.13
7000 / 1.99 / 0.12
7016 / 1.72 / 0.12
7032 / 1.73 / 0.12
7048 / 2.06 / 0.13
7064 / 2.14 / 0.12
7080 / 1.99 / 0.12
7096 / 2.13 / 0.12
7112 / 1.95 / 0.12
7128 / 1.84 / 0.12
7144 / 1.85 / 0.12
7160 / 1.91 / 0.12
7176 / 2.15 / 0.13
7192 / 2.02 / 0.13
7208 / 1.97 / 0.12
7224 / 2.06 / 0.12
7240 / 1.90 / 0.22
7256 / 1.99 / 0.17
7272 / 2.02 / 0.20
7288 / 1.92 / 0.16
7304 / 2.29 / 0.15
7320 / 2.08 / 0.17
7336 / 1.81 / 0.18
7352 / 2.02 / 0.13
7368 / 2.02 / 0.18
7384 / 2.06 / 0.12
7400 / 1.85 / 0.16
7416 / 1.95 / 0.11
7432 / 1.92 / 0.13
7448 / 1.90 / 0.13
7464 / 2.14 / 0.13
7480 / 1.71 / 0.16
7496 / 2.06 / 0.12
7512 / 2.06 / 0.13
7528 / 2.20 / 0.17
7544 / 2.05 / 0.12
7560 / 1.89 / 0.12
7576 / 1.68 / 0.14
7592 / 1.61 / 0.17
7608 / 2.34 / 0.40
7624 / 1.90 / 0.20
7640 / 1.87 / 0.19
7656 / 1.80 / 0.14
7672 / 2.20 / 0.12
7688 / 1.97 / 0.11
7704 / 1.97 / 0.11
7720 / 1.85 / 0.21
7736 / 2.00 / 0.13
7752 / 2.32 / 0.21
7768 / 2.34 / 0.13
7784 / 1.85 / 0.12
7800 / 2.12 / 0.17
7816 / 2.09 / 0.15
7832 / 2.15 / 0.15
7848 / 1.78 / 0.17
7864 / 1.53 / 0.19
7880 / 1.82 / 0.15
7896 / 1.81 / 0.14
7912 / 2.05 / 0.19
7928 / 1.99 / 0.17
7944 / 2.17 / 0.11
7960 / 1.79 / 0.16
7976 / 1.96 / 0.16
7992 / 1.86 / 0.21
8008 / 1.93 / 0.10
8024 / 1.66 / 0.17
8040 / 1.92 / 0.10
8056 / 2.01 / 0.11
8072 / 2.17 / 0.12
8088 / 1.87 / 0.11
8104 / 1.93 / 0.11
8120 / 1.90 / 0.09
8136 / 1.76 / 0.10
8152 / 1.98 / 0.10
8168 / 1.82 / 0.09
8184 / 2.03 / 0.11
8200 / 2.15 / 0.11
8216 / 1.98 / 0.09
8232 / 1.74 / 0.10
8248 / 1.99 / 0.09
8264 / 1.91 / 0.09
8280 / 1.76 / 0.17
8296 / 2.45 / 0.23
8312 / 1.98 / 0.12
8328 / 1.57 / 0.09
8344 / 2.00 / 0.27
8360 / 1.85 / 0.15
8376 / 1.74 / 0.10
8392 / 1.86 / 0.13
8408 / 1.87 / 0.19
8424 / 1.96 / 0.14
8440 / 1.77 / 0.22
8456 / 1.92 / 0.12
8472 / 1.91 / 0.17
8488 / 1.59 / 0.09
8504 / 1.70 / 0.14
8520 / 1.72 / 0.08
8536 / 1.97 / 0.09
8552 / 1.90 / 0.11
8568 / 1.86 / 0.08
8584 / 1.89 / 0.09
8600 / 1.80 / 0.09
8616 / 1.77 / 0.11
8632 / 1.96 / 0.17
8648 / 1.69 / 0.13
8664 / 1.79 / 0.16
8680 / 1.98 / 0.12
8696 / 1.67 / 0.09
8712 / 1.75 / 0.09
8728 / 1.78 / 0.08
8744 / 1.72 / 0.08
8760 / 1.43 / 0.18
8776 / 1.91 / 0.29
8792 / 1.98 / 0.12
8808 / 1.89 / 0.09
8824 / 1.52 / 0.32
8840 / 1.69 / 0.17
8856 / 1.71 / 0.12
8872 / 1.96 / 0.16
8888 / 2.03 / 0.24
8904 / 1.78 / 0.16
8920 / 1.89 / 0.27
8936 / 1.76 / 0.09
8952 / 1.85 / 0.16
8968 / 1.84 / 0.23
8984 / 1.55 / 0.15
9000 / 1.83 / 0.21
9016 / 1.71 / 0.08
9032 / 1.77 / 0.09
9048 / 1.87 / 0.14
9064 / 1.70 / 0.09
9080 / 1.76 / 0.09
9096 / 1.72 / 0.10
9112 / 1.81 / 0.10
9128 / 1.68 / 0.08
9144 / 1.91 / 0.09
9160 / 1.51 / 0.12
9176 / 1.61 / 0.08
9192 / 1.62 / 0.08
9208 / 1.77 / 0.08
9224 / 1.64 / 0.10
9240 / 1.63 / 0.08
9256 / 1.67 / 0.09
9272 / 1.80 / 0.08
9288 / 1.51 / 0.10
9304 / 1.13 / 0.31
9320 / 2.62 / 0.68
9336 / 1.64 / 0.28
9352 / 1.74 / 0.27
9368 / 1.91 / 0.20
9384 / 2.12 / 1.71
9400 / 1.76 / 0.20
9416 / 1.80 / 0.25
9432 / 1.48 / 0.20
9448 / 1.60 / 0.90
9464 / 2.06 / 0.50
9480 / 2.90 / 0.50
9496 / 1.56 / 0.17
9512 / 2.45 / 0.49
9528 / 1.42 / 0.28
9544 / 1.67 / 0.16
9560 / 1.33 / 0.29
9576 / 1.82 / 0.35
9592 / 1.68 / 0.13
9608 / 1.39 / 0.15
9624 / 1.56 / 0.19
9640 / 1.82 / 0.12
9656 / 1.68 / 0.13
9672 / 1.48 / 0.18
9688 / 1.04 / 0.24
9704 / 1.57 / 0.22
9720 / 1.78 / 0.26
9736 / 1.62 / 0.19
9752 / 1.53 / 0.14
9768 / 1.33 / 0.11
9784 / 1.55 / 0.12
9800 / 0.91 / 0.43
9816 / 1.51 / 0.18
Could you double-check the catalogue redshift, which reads 0.36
